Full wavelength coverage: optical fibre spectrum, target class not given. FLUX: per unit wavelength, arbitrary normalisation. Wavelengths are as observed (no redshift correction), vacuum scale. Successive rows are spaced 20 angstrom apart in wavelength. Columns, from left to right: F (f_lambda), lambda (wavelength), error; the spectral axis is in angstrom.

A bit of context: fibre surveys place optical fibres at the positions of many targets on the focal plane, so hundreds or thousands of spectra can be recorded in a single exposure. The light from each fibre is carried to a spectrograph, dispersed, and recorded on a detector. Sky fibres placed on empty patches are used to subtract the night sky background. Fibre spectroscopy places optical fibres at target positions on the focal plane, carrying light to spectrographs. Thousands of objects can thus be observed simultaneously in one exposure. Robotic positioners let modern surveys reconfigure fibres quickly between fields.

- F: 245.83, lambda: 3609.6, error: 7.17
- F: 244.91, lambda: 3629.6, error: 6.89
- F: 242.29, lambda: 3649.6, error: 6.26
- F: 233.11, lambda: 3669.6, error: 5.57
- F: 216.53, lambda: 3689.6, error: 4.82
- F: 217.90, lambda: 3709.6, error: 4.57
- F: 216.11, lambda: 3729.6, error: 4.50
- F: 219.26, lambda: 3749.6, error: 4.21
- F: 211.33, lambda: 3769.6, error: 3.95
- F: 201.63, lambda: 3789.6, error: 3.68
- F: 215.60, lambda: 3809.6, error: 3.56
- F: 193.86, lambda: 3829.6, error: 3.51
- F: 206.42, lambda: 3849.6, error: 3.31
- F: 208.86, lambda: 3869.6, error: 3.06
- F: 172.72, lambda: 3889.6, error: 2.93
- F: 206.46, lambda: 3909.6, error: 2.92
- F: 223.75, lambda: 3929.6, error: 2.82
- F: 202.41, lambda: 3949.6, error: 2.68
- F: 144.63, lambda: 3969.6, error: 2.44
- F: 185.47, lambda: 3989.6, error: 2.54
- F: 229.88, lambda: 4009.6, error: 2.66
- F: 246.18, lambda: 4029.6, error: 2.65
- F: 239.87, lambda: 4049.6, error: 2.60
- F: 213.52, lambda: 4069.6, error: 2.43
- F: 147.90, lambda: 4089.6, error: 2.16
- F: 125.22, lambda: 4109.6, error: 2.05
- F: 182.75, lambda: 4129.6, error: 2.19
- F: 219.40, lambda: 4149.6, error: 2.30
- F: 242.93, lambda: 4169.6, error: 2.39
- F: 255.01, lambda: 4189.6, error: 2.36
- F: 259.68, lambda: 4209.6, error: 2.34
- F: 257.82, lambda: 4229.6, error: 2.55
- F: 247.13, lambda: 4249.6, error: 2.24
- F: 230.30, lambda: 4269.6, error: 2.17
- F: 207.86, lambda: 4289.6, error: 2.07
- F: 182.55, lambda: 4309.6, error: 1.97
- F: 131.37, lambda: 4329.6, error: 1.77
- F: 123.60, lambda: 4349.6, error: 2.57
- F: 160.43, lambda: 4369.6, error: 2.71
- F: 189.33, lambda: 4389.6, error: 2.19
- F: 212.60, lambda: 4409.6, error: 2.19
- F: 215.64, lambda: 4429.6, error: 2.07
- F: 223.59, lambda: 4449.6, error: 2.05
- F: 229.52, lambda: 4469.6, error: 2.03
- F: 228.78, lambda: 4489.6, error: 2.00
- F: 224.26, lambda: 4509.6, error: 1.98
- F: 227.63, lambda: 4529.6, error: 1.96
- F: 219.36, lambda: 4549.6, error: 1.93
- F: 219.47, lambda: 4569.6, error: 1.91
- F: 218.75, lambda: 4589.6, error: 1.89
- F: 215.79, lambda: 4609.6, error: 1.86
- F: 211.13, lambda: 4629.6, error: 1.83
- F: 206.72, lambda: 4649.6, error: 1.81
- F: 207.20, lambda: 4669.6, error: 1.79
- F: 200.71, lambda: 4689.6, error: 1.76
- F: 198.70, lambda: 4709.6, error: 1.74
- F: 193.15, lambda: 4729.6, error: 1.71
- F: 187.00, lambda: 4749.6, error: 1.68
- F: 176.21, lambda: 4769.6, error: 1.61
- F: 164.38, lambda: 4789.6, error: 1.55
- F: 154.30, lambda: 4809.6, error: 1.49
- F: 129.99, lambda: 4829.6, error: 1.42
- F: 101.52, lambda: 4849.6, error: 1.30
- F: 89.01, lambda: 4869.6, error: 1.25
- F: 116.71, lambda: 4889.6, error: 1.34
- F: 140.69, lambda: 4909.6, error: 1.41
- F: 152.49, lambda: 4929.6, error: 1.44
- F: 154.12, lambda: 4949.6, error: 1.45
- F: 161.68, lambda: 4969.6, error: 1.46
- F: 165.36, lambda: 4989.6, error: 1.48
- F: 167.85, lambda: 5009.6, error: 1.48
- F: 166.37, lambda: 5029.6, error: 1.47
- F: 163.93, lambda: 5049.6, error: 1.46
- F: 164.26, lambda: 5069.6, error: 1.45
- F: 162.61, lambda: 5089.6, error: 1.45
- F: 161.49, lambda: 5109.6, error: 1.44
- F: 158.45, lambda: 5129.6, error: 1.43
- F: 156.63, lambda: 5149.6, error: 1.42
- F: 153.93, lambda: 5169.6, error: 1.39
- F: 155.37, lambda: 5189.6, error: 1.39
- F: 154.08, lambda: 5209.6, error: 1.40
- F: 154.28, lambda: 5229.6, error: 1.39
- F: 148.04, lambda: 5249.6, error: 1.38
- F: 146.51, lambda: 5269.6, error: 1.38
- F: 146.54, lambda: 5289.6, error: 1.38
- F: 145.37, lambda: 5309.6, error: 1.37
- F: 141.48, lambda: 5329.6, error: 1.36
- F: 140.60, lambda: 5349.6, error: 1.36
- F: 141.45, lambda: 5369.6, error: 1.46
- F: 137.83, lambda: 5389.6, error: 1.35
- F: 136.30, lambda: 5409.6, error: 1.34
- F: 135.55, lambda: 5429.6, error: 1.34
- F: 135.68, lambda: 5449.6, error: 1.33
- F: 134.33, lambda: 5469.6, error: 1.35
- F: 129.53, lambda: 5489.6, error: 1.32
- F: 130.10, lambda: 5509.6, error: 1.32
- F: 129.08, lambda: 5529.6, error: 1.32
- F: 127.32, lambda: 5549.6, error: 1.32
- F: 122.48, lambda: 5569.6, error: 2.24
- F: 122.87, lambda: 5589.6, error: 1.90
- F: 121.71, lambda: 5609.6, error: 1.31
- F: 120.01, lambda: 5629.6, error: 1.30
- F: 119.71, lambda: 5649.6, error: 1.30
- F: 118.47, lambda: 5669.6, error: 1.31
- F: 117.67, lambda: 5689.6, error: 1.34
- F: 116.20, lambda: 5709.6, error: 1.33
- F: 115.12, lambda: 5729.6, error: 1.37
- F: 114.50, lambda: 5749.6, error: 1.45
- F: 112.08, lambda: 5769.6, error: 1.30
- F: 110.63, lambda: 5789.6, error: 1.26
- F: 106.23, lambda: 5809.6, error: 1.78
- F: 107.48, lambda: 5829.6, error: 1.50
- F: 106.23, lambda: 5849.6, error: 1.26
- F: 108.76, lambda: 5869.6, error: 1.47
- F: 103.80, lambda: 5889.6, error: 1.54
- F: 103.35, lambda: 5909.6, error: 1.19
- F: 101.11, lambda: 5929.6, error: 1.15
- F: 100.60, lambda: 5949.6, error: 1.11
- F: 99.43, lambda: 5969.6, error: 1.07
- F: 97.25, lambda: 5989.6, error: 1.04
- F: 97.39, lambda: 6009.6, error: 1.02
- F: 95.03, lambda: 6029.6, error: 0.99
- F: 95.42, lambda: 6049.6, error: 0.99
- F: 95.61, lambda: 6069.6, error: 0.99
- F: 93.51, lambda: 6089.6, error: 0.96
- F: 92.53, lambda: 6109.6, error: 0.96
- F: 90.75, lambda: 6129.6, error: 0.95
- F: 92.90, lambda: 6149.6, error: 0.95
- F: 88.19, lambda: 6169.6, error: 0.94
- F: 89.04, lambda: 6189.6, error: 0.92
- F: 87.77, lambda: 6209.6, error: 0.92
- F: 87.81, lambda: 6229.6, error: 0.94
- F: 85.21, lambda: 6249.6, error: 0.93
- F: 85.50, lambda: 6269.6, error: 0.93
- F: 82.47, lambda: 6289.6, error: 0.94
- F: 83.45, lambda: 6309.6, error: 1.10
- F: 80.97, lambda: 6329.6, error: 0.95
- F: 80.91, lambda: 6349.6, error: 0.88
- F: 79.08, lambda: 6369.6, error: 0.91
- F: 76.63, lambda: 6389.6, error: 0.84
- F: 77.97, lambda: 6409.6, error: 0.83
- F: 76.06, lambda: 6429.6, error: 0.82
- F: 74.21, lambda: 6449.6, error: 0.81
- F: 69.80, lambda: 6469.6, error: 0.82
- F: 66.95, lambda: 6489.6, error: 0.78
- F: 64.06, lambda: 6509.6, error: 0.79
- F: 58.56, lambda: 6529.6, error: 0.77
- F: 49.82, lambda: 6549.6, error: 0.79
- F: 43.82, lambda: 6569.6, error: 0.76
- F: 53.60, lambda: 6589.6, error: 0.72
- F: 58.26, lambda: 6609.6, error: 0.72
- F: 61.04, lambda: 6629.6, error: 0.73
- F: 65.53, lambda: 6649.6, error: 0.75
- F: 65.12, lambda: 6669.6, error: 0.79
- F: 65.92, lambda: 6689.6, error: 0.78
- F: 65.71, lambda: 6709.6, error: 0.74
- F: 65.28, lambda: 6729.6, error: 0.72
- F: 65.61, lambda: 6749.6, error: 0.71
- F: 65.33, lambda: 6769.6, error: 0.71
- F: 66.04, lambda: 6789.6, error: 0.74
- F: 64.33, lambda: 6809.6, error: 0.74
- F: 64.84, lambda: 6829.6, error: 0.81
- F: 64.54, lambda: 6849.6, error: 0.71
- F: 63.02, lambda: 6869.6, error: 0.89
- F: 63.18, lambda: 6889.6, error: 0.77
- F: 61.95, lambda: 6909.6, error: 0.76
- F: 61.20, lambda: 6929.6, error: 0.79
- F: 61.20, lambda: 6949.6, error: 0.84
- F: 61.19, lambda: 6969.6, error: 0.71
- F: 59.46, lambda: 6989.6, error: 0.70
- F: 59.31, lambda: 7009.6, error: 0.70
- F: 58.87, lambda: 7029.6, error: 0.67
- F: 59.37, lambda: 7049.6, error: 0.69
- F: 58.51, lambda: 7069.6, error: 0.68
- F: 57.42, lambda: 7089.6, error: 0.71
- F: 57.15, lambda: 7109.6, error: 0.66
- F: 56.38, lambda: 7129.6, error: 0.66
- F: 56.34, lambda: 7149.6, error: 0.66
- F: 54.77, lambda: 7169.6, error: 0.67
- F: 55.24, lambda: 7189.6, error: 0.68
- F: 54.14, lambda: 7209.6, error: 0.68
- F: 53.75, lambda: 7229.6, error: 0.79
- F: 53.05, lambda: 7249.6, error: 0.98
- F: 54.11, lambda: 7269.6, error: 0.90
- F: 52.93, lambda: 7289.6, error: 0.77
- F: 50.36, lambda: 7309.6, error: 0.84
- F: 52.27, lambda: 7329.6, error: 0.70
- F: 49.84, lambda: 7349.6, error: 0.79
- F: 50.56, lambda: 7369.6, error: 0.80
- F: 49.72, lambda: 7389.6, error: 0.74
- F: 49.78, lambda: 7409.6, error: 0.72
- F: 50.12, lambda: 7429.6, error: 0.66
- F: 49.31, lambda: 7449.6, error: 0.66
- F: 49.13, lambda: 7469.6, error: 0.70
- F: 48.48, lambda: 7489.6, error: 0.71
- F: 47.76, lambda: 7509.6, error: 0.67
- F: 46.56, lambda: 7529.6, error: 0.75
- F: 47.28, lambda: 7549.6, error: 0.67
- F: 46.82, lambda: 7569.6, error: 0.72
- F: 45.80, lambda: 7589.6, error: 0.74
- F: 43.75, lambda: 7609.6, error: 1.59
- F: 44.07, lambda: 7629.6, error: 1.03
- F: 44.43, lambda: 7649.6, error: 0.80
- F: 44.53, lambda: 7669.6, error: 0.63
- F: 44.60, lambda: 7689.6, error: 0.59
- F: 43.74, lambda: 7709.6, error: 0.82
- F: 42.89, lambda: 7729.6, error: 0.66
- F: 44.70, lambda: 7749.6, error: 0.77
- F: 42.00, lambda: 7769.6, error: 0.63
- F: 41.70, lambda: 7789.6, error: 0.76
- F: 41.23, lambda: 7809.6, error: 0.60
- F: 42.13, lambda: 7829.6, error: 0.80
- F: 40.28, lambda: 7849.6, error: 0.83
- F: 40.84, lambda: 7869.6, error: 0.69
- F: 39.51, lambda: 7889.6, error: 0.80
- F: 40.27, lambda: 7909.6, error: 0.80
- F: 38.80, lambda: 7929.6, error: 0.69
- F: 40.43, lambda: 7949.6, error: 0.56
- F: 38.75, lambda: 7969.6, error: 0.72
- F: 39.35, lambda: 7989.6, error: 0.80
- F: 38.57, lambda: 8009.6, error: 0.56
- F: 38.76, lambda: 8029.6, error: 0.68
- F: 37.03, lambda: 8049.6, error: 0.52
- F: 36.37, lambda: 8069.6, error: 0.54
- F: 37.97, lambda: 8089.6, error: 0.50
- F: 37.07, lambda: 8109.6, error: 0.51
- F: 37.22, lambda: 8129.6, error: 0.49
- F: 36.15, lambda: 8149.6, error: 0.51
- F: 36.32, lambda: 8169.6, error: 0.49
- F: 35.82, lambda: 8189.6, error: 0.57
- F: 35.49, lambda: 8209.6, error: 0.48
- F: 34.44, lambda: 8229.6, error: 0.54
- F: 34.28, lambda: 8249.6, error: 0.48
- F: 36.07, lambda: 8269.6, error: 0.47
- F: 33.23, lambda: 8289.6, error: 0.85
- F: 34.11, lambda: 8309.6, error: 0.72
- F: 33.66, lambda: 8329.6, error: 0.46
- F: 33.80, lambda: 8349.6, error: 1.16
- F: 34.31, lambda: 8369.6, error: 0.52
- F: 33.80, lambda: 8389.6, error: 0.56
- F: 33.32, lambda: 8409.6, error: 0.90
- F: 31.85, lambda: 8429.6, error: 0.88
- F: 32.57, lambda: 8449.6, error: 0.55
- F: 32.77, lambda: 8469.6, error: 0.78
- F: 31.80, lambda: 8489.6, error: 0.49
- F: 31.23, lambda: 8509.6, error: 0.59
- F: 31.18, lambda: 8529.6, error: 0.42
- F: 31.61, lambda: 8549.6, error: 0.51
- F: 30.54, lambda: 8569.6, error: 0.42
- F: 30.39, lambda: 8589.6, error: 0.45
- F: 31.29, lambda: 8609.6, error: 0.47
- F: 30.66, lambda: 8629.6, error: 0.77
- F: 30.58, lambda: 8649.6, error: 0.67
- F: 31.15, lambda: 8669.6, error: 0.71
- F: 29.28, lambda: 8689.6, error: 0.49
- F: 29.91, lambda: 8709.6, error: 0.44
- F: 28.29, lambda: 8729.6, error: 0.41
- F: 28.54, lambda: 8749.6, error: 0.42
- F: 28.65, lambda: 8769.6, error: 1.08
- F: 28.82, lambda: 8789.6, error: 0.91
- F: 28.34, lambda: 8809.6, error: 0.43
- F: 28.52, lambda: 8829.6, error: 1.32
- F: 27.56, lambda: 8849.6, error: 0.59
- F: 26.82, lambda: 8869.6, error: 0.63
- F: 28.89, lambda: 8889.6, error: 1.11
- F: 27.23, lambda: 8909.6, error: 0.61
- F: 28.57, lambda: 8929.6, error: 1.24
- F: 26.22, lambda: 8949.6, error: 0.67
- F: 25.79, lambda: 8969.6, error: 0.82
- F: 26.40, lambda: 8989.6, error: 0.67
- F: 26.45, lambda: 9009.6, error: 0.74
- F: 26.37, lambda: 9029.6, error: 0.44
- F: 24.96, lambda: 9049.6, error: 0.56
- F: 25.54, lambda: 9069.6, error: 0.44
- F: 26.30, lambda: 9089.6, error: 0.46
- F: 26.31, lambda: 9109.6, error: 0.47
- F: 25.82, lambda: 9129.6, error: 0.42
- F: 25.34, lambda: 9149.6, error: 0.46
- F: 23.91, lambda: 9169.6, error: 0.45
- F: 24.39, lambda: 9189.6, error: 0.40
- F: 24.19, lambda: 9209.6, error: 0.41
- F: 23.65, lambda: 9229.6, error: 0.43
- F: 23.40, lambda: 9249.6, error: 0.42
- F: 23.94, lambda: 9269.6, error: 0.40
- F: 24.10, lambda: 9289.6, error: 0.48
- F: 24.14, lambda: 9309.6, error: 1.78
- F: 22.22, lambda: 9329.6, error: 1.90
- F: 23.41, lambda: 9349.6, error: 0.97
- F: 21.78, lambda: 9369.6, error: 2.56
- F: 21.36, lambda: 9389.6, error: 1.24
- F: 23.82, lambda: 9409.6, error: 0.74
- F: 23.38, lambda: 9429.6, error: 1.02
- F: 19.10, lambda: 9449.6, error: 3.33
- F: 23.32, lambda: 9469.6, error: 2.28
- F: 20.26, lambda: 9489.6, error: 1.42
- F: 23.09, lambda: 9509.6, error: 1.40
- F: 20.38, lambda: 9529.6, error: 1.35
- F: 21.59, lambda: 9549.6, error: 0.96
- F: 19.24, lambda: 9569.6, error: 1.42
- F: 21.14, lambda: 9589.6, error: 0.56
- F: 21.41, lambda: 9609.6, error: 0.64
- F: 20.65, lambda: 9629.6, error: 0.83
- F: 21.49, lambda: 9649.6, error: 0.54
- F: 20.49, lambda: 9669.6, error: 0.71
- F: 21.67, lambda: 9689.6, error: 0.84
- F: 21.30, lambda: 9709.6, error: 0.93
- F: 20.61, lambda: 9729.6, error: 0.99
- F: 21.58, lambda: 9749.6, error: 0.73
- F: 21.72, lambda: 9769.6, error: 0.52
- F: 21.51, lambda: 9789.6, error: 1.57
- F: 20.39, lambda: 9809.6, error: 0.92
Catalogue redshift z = 0.000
